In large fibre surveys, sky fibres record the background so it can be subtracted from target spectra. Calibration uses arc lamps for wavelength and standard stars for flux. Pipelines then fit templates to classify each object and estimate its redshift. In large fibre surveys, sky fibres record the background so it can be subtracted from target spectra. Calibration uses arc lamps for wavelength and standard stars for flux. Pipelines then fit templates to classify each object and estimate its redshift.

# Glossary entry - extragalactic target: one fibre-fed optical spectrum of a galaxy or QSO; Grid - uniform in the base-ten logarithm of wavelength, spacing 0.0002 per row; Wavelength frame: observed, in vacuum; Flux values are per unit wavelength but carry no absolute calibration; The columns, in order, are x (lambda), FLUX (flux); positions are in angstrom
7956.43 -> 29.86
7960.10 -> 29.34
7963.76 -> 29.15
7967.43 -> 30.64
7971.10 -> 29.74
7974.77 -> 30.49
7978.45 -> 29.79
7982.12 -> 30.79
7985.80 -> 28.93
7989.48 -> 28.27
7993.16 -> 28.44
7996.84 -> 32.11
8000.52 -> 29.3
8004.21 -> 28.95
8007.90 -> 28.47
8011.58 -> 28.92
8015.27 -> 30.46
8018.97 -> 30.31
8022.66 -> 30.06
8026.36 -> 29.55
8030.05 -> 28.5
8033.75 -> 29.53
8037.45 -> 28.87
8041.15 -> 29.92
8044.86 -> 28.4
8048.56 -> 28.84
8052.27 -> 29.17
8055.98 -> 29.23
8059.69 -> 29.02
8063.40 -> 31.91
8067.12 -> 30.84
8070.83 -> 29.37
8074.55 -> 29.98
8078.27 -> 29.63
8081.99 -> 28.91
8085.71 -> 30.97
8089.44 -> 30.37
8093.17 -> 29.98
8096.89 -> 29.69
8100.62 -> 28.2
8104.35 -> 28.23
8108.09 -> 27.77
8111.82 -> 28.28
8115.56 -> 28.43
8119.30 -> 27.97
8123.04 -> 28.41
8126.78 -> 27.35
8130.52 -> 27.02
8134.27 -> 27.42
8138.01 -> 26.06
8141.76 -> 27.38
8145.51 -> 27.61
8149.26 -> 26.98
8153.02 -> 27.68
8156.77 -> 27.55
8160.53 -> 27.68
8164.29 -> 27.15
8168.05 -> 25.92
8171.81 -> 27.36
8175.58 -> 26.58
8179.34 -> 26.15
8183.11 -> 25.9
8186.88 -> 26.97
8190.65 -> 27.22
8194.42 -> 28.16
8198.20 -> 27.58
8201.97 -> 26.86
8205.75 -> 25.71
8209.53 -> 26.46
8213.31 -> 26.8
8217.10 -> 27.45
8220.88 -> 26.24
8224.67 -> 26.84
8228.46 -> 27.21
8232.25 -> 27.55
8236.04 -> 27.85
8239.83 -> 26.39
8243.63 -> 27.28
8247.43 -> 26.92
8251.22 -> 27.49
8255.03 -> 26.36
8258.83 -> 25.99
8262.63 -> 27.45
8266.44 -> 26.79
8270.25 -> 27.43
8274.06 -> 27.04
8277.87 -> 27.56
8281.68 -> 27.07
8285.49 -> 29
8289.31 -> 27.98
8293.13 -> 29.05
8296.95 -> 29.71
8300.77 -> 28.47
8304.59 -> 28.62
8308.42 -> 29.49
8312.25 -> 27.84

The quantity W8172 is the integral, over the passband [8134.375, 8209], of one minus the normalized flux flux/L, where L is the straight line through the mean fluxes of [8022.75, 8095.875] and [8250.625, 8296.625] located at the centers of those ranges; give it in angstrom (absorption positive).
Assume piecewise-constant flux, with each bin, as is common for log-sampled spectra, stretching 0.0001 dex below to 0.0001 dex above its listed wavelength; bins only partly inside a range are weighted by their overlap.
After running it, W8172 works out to 4.1 angstrom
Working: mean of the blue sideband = 29.6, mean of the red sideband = 27.5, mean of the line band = 27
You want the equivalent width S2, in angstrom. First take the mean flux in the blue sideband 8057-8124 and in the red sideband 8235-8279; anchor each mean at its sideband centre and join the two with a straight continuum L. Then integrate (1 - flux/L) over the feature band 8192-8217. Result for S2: 0.7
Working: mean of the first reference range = 29.3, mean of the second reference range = 27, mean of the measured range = 27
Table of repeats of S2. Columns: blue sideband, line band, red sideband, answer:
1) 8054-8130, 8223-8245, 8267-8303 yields 0.9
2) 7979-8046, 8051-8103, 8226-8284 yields -1.7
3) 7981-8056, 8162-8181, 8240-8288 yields 0.9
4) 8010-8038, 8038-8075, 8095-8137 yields -0.8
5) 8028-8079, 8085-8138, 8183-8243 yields 0.3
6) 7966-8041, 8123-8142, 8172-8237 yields 0.5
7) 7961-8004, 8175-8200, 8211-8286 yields 0.7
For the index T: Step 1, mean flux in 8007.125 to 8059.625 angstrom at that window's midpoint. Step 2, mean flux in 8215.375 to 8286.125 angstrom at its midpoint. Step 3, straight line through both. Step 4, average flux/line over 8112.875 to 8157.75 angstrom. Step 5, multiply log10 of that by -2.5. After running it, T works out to 0.03 mag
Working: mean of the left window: 29.3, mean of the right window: 27.1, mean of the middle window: 27.5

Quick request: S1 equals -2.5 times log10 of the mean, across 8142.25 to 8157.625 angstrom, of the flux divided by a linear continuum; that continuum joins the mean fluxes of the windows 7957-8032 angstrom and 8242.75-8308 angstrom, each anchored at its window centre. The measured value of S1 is 0.043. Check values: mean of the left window 29.6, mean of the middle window 27.4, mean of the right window 27.7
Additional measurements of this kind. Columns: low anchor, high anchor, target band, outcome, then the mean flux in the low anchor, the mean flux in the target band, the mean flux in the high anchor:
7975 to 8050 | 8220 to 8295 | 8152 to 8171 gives 0.037 mag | 29.4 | 27.2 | 27.3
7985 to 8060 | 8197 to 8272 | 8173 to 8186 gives 0.049 mag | 29.3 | 26.3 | 26.9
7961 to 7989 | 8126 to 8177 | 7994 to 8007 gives -0.015 mag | 29.8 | 29.9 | 27.1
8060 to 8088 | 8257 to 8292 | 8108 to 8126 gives 0.053 mag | 30.2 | 28.2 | 27.4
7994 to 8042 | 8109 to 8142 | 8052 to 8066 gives -0.042 mag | 29.6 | 30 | 27.6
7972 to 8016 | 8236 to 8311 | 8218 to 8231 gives 0.046 mag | 29.6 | 26.9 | 27.7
